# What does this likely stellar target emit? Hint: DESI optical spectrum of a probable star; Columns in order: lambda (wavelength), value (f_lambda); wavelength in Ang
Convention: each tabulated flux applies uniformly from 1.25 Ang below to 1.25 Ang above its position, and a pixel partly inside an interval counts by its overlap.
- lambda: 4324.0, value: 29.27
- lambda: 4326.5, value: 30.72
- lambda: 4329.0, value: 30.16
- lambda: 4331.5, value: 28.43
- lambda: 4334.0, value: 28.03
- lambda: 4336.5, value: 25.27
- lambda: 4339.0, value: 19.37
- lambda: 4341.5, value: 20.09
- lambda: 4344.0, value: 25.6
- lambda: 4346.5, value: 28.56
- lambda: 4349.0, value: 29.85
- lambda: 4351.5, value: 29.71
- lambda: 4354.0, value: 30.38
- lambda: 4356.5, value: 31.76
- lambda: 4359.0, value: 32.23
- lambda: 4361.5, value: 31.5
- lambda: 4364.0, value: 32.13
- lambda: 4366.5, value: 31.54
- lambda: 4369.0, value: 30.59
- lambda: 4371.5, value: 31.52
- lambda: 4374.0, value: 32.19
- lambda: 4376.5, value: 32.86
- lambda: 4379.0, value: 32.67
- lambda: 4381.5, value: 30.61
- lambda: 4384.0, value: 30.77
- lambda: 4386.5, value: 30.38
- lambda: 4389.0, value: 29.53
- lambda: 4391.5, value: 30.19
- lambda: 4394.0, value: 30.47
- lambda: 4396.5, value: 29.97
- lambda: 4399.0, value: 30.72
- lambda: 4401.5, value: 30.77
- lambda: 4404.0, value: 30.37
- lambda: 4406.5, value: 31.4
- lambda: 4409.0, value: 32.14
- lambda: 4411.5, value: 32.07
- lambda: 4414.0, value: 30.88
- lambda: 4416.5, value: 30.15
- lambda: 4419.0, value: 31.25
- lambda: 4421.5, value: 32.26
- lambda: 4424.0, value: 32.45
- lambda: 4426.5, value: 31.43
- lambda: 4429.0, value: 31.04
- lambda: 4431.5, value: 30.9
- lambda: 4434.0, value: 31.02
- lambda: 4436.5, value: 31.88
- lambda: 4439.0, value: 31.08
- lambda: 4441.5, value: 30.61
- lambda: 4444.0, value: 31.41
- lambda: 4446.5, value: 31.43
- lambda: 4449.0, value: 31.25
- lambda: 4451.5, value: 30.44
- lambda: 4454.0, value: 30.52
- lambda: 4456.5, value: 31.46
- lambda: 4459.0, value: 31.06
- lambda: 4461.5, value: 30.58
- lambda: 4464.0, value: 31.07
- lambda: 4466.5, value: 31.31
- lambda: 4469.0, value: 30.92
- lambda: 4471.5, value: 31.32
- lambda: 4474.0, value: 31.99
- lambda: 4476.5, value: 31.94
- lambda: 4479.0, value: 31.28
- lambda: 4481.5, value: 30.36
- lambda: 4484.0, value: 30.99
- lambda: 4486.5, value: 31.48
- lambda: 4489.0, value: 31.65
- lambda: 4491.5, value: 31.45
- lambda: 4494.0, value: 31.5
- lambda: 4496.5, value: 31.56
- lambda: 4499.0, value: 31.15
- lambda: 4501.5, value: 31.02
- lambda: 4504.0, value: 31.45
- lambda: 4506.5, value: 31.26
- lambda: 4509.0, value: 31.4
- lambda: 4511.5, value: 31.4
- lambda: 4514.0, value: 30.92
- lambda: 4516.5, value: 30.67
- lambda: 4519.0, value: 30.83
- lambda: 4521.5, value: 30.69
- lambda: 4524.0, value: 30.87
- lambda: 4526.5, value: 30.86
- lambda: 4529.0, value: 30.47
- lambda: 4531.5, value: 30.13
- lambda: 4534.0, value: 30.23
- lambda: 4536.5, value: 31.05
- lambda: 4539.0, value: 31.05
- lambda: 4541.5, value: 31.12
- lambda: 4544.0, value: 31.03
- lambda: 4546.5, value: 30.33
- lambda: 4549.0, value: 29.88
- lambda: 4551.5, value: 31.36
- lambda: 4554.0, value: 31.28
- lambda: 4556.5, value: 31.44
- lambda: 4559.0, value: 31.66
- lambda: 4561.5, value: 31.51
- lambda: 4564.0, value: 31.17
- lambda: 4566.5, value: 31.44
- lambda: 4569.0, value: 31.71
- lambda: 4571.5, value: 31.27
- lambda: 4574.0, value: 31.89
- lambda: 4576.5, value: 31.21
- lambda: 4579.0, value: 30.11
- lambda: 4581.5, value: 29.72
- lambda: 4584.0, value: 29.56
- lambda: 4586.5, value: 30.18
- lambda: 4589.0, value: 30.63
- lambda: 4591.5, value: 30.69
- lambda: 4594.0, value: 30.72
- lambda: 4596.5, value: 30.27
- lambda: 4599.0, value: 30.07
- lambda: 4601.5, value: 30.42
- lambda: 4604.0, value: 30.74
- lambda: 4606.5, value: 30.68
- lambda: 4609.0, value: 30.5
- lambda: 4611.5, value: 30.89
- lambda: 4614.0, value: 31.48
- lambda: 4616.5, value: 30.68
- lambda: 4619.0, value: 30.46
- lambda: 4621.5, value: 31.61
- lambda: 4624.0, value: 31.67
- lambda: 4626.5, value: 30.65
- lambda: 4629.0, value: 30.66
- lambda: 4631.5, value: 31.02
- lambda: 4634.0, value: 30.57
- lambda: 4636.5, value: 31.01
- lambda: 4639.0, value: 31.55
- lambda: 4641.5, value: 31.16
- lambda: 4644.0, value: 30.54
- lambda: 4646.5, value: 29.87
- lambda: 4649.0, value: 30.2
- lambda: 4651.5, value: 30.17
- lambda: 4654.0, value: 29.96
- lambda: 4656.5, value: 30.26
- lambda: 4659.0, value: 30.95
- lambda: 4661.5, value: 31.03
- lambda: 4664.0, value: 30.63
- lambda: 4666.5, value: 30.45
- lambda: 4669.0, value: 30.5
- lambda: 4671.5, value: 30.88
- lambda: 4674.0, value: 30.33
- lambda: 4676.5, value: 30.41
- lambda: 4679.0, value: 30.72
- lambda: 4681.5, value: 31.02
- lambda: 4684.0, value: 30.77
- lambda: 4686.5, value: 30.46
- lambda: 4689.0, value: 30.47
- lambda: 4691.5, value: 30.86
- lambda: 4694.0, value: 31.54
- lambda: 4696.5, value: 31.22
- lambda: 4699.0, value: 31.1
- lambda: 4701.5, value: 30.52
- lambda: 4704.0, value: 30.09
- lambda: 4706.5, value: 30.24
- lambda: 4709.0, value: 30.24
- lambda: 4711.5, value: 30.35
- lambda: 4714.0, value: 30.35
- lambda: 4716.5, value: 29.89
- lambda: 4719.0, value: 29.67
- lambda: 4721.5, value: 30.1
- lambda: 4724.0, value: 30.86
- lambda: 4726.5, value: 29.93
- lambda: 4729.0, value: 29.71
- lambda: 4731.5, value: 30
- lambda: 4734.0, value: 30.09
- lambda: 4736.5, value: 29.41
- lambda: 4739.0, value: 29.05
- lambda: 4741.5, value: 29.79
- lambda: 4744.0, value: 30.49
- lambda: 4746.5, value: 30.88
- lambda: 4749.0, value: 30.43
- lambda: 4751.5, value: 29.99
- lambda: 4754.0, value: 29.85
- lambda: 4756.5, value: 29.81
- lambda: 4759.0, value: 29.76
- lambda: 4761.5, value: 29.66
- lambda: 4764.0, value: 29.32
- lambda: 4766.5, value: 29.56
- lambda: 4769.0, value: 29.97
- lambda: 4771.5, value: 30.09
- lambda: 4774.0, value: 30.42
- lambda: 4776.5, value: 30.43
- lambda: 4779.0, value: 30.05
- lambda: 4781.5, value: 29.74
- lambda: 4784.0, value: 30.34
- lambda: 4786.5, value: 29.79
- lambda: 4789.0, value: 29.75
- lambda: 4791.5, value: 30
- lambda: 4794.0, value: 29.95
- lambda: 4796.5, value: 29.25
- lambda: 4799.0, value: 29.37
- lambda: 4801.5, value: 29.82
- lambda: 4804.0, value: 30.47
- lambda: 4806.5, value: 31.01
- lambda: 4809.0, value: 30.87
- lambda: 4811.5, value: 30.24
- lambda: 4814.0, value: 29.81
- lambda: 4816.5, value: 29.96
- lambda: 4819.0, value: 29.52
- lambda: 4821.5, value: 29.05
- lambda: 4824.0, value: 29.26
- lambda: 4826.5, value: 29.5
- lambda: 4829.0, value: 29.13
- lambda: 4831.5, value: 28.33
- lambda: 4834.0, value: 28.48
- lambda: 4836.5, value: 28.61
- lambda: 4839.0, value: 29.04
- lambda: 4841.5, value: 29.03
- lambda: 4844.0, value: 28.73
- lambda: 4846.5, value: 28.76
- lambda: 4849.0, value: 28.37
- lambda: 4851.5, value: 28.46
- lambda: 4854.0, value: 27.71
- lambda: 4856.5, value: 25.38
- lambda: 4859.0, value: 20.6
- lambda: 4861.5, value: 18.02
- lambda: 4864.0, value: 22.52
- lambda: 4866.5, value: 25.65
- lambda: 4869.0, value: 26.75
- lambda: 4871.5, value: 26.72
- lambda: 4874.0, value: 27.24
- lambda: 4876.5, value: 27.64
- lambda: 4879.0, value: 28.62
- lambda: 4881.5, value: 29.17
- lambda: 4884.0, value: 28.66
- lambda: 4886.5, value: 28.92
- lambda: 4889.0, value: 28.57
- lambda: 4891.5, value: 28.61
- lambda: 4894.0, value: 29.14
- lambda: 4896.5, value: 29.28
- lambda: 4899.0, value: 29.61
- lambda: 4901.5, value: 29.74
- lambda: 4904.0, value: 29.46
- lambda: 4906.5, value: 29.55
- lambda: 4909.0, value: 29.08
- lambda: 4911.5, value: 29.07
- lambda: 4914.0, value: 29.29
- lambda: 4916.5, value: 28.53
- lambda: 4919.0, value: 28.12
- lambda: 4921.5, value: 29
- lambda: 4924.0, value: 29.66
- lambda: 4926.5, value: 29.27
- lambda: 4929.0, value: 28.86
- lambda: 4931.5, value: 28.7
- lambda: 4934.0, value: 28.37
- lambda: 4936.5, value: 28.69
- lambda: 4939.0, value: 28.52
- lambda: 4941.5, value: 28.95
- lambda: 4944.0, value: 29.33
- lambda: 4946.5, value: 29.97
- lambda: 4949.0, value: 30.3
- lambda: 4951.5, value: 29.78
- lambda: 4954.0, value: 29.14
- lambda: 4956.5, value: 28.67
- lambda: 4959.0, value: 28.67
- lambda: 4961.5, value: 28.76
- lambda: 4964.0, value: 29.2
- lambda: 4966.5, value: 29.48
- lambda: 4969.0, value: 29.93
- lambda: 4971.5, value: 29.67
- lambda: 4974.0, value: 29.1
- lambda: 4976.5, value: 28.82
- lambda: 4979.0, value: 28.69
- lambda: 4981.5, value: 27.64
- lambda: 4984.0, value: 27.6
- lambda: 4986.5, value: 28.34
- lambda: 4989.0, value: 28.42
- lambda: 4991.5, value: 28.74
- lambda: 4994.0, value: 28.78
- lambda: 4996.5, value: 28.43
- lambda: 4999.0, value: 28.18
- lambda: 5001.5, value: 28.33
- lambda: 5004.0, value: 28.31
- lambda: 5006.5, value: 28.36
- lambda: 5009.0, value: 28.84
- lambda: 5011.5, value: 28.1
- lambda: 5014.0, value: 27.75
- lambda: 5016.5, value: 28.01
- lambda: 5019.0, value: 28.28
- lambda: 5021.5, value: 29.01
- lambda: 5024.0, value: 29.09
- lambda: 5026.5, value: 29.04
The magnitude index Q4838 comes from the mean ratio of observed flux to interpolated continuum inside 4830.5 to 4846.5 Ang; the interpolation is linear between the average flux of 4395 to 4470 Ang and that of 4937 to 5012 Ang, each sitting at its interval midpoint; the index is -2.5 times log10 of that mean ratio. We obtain 0.03 mag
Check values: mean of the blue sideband 31.1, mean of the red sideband 28.8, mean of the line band 28.7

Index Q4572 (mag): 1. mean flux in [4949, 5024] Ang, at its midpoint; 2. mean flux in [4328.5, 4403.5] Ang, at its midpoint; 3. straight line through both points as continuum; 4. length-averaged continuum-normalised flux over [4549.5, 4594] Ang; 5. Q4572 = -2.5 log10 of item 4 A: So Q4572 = -0.06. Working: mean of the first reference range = 29.6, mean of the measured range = 31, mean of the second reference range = 28.7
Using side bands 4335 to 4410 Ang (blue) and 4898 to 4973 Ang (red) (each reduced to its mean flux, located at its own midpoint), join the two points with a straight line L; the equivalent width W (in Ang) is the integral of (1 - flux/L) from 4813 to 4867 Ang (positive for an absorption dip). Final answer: 3.4 Ang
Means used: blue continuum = 29.8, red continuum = 29.2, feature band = 27.5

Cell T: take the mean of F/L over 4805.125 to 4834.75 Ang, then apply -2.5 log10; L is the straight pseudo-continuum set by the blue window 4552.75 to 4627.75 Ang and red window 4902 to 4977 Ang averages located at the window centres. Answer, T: 0.004 mag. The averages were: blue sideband 30.9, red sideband 29.1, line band 29.6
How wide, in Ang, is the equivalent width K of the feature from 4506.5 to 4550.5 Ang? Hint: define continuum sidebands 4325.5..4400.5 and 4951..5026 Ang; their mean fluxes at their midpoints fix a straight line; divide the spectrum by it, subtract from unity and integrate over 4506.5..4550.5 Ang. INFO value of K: -2.1 Ang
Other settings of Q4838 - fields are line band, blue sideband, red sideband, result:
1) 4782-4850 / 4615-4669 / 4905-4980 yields 0.01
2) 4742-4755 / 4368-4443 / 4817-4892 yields -0.07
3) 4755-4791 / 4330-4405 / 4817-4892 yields -0.08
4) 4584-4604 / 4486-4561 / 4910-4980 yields 0.01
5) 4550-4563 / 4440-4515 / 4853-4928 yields -0.03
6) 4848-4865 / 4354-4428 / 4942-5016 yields 0.20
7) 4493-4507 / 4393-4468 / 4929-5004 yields -0.02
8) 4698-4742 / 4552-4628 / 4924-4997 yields 0.00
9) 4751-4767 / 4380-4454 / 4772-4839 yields 0.01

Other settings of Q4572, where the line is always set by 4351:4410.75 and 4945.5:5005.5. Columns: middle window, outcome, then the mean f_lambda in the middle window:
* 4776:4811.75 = -0.02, 30.1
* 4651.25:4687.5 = -0.02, 30.6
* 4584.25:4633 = -0.02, 30.7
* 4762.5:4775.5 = -0.01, 29.9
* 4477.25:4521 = -0.02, 31.2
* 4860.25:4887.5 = 0.11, 26.3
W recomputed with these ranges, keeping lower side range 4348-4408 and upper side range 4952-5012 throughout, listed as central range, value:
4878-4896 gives 0.1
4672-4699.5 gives -0.9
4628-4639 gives -0.3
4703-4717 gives -0.2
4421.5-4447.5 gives -0.5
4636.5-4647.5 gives -0.3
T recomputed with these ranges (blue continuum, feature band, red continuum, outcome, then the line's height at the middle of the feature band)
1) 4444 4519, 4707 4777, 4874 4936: -0.01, 29.8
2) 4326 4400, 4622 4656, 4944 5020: -0.05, 29.2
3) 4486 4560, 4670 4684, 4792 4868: -0.04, 29.6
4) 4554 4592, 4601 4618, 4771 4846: 0.00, 30.8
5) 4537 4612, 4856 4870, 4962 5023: 0.26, 29.3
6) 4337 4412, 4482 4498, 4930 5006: -0.06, 29.8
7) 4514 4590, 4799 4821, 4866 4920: -0.04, 29.1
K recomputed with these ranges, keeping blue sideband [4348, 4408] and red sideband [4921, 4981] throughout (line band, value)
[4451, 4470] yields -0.1 Ang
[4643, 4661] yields -0.1 Ang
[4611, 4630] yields -0.5 Ang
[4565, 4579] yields -0.5 Ang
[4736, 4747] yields 0.0 Ang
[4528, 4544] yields -0.1 Ang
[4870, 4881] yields 0.6 Ang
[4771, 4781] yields -0.2 Ang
